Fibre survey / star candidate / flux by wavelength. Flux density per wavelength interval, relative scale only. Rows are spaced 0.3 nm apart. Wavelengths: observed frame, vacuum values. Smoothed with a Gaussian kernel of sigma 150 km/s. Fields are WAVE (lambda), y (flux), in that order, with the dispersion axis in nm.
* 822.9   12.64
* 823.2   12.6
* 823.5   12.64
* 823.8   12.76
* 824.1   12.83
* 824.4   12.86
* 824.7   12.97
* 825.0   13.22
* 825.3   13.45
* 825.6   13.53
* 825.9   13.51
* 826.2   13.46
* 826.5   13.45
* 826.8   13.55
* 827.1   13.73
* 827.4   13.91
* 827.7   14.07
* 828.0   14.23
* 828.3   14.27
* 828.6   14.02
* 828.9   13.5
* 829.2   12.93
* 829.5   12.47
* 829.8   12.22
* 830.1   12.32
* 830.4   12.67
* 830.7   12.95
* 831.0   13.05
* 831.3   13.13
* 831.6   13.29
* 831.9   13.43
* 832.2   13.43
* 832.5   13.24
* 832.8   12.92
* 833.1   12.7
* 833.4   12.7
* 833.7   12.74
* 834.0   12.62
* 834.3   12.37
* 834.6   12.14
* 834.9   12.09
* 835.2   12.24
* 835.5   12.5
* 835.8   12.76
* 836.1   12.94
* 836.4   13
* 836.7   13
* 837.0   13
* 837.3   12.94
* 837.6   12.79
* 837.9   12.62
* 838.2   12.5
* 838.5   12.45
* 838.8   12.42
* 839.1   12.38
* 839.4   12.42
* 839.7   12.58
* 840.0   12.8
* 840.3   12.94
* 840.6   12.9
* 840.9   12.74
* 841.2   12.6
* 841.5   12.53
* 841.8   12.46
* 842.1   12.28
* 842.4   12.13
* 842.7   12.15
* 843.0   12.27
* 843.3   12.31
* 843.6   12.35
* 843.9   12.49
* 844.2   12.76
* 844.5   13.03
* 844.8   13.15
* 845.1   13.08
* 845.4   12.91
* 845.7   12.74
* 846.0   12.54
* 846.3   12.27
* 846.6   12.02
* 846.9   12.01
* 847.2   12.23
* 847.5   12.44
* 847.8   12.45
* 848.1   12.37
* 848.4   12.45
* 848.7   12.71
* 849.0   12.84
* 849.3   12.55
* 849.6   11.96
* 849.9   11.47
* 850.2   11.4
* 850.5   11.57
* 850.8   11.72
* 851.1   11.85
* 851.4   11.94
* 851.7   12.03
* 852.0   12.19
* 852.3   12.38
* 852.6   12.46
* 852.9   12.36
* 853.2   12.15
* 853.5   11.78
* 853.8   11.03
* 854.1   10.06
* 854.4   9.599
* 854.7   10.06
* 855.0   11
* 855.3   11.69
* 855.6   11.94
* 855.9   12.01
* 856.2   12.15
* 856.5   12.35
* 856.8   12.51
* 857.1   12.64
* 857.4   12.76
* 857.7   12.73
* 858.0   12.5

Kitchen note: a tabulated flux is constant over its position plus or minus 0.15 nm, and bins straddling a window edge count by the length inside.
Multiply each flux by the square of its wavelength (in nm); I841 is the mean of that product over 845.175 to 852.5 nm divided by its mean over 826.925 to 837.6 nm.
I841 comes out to 0.98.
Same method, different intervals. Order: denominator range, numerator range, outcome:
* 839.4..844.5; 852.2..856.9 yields 0.95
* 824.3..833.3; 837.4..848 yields 0.98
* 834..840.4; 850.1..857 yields 0.96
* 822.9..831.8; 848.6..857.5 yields 0.95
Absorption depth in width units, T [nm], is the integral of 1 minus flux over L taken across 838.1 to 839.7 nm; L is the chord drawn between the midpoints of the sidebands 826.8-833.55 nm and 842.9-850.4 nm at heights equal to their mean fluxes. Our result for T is 0.05 nm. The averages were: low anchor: 13.2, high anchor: 12.4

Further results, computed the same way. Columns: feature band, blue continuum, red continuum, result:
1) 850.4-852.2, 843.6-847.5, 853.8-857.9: 0.02 nm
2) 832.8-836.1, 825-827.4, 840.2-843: 0.12 nm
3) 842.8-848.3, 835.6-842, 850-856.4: -0.15 nm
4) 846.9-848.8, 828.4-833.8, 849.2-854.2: -0.06 nm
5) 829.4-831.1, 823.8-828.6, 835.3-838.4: 0.08 nm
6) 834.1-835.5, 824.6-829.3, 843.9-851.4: 0.09 nm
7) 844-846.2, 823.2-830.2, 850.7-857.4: -0.11 nm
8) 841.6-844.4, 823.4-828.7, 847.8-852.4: 0.03 nm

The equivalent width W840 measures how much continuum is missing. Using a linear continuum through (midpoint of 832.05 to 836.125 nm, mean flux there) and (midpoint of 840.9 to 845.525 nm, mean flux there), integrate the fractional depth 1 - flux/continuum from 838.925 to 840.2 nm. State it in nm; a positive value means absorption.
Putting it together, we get 0.005 nm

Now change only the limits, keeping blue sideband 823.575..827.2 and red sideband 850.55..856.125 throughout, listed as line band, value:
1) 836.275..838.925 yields -0.05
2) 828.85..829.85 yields 0.02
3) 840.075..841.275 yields -0.05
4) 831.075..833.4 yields -0.05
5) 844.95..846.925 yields -0.09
